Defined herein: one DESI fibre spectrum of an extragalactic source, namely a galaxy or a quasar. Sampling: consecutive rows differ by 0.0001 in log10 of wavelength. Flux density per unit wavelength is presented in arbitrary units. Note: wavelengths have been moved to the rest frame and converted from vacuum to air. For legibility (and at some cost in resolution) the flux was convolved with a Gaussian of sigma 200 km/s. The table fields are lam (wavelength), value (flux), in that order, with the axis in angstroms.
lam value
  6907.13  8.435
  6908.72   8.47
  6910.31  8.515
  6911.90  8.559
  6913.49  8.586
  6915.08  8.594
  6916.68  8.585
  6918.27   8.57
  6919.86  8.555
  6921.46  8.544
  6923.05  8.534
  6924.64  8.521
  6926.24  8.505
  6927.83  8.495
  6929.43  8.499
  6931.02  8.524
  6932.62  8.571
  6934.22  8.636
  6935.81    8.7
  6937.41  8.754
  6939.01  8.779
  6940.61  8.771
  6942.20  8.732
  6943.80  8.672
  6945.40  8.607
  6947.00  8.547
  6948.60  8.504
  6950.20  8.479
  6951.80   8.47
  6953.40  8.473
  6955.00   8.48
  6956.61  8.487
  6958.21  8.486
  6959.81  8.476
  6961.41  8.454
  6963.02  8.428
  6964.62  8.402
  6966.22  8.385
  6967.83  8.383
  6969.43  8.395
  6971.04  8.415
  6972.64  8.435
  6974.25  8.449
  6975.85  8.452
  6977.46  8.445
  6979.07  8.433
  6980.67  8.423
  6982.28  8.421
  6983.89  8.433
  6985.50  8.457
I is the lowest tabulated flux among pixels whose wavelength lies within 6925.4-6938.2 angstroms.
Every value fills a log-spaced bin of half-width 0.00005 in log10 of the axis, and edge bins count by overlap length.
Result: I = 8.495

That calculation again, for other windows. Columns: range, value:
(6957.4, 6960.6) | 8.476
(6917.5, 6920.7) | 8.555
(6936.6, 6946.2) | 8.607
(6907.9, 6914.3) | 8.47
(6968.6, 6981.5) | 8.395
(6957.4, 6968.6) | 8.383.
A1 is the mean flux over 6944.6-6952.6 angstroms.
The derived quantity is 8.52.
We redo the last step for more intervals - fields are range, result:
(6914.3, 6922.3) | 8.56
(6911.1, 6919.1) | 8.58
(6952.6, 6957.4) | 8.47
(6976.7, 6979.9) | 8.45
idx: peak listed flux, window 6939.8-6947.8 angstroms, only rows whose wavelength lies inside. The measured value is 8.771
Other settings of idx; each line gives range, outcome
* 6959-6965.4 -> 8.476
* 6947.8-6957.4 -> 8.504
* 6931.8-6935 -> 8.636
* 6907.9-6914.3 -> 8.586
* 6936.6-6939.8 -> 8.779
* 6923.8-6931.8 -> 8.524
